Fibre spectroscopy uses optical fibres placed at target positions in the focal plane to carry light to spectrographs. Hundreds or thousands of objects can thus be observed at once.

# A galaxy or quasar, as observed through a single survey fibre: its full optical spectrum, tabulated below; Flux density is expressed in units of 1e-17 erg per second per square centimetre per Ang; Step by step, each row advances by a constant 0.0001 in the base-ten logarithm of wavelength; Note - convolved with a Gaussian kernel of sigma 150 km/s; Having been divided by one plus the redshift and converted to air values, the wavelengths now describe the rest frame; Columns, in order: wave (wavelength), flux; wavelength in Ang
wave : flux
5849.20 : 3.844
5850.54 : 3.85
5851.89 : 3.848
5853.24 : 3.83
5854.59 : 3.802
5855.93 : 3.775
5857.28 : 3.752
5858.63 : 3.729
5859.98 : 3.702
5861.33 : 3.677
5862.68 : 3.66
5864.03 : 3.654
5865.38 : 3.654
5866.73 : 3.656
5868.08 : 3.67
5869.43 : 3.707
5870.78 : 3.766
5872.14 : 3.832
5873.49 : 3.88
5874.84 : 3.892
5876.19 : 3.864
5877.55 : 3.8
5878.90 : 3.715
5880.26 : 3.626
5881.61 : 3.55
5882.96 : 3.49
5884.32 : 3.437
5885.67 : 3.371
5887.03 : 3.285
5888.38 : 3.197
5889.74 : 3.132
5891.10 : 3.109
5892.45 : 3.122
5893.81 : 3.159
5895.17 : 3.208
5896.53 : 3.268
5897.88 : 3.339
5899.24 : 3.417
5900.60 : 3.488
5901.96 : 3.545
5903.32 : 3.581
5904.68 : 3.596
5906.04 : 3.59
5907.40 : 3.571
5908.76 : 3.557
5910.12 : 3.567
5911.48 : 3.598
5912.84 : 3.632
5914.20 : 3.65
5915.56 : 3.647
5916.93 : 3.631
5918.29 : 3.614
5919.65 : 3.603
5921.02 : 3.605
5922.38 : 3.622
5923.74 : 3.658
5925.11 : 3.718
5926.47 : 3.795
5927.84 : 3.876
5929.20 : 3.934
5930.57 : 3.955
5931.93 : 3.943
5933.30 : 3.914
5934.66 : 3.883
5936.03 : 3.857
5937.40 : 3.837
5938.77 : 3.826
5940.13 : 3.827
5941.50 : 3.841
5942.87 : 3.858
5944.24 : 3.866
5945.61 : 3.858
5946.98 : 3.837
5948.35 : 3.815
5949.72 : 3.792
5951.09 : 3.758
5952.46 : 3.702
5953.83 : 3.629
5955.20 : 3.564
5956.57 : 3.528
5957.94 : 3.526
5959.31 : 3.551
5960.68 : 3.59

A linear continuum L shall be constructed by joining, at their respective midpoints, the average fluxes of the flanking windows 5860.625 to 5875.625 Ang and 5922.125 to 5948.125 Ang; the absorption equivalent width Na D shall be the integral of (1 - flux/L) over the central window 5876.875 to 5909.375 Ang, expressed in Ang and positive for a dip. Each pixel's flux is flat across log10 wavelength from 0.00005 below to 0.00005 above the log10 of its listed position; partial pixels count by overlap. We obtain 3.0 Ang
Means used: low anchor 3.73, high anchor 3.84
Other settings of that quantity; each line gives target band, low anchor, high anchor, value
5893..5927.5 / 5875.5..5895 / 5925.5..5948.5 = 0.8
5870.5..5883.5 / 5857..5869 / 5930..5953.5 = -0.1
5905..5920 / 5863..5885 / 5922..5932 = 0.7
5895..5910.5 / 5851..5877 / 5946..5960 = 1.0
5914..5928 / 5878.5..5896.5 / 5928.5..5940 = 0.2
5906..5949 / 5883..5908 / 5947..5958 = -2.6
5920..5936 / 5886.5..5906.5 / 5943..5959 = -1.1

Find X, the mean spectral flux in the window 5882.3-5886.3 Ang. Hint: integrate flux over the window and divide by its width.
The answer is 3.43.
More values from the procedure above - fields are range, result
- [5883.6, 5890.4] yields 3.28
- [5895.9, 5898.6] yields 3.31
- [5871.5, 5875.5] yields 3.87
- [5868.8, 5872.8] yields 3.76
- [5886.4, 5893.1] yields 3.17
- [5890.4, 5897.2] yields 3.17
